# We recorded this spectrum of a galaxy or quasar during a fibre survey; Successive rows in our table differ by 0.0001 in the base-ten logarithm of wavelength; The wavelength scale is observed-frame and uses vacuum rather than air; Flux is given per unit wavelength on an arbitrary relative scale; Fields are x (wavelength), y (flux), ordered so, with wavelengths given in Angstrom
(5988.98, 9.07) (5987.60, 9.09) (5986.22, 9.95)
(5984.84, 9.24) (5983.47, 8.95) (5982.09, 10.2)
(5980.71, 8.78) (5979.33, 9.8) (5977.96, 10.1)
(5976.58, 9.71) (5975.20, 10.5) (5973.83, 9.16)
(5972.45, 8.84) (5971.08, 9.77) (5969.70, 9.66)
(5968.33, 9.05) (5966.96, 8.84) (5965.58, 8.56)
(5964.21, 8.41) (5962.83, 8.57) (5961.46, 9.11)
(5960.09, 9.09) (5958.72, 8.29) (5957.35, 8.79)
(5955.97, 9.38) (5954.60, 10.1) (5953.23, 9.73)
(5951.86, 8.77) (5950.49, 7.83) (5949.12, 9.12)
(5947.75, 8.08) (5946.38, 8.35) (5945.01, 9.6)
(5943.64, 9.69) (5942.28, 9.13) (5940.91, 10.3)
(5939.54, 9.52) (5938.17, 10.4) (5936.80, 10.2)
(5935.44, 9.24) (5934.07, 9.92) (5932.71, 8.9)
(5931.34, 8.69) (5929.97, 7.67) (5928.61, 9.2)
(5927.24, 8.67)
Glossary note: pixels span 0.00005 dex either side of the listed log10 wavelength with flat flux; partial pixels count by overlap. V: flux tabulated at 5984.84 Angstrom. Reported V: 9.24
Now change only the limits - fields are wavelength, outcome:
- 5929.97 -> 7.67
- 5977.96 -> 10.1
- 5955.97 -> 9.38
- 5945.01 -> 9.6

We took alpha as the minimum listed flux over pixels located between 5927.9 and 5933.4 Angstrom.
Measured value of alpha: 7.67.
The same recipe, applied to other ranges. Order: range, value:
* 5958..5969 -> 8.29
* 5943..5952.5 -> 7.83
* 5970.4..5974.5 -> 8.84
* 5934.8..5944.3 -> 9.13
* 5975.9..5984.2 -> 8.78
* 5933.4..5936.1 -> 9.24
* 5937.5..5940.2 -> 9.52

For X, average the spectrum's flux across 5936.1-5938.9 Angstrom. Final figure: 10.3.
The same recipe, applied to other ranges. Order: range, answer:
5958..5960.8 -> 8.72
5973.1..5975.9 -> 9.81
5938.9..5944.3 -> 9.67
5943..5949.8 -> 8.96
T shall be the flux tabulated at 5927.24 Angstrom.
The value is 8.67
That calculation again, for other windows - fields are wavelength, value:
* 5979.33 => 9.8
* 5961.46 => 9.11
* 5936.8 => 10.2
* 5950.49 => 7.83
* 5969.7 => 9.66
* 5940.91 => 10.3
